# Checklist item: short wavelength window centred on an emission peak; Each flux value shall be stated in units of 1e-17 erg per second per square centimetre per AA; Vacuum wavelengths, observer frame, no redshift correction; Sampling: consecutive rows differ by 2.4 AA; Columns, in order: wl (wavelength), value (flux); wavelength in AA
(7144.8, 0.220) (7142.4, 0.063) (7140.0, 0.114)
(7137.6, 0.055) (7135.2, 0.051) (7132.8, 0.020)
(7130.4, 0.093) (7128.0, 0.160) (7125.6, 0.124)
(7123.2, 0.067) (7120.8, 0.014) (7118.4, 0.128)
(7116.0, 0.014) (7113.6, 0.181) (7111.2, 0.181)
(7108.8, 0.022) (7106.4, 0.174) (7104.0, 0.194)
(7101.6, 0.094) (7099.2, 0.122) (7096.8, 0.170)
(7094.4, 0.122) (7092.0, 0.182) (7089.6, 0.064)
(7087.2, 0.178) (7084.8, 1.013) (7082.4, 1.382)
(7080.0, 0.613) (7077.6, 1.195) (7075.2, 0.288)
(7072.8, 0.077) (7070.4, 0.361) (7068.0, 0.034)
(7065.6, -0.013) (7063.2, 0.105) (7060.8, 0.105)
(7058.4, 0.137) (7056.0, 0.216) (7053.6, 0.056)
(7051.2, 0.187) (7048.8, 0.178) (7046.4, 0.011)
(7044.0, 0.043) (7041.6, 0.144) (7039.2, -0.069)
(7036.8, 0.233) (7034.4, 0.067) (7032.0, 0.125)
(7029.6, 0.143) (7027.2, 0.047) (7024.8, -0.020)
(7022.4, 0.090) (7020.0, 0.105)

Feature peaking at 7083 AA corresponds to [O II]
